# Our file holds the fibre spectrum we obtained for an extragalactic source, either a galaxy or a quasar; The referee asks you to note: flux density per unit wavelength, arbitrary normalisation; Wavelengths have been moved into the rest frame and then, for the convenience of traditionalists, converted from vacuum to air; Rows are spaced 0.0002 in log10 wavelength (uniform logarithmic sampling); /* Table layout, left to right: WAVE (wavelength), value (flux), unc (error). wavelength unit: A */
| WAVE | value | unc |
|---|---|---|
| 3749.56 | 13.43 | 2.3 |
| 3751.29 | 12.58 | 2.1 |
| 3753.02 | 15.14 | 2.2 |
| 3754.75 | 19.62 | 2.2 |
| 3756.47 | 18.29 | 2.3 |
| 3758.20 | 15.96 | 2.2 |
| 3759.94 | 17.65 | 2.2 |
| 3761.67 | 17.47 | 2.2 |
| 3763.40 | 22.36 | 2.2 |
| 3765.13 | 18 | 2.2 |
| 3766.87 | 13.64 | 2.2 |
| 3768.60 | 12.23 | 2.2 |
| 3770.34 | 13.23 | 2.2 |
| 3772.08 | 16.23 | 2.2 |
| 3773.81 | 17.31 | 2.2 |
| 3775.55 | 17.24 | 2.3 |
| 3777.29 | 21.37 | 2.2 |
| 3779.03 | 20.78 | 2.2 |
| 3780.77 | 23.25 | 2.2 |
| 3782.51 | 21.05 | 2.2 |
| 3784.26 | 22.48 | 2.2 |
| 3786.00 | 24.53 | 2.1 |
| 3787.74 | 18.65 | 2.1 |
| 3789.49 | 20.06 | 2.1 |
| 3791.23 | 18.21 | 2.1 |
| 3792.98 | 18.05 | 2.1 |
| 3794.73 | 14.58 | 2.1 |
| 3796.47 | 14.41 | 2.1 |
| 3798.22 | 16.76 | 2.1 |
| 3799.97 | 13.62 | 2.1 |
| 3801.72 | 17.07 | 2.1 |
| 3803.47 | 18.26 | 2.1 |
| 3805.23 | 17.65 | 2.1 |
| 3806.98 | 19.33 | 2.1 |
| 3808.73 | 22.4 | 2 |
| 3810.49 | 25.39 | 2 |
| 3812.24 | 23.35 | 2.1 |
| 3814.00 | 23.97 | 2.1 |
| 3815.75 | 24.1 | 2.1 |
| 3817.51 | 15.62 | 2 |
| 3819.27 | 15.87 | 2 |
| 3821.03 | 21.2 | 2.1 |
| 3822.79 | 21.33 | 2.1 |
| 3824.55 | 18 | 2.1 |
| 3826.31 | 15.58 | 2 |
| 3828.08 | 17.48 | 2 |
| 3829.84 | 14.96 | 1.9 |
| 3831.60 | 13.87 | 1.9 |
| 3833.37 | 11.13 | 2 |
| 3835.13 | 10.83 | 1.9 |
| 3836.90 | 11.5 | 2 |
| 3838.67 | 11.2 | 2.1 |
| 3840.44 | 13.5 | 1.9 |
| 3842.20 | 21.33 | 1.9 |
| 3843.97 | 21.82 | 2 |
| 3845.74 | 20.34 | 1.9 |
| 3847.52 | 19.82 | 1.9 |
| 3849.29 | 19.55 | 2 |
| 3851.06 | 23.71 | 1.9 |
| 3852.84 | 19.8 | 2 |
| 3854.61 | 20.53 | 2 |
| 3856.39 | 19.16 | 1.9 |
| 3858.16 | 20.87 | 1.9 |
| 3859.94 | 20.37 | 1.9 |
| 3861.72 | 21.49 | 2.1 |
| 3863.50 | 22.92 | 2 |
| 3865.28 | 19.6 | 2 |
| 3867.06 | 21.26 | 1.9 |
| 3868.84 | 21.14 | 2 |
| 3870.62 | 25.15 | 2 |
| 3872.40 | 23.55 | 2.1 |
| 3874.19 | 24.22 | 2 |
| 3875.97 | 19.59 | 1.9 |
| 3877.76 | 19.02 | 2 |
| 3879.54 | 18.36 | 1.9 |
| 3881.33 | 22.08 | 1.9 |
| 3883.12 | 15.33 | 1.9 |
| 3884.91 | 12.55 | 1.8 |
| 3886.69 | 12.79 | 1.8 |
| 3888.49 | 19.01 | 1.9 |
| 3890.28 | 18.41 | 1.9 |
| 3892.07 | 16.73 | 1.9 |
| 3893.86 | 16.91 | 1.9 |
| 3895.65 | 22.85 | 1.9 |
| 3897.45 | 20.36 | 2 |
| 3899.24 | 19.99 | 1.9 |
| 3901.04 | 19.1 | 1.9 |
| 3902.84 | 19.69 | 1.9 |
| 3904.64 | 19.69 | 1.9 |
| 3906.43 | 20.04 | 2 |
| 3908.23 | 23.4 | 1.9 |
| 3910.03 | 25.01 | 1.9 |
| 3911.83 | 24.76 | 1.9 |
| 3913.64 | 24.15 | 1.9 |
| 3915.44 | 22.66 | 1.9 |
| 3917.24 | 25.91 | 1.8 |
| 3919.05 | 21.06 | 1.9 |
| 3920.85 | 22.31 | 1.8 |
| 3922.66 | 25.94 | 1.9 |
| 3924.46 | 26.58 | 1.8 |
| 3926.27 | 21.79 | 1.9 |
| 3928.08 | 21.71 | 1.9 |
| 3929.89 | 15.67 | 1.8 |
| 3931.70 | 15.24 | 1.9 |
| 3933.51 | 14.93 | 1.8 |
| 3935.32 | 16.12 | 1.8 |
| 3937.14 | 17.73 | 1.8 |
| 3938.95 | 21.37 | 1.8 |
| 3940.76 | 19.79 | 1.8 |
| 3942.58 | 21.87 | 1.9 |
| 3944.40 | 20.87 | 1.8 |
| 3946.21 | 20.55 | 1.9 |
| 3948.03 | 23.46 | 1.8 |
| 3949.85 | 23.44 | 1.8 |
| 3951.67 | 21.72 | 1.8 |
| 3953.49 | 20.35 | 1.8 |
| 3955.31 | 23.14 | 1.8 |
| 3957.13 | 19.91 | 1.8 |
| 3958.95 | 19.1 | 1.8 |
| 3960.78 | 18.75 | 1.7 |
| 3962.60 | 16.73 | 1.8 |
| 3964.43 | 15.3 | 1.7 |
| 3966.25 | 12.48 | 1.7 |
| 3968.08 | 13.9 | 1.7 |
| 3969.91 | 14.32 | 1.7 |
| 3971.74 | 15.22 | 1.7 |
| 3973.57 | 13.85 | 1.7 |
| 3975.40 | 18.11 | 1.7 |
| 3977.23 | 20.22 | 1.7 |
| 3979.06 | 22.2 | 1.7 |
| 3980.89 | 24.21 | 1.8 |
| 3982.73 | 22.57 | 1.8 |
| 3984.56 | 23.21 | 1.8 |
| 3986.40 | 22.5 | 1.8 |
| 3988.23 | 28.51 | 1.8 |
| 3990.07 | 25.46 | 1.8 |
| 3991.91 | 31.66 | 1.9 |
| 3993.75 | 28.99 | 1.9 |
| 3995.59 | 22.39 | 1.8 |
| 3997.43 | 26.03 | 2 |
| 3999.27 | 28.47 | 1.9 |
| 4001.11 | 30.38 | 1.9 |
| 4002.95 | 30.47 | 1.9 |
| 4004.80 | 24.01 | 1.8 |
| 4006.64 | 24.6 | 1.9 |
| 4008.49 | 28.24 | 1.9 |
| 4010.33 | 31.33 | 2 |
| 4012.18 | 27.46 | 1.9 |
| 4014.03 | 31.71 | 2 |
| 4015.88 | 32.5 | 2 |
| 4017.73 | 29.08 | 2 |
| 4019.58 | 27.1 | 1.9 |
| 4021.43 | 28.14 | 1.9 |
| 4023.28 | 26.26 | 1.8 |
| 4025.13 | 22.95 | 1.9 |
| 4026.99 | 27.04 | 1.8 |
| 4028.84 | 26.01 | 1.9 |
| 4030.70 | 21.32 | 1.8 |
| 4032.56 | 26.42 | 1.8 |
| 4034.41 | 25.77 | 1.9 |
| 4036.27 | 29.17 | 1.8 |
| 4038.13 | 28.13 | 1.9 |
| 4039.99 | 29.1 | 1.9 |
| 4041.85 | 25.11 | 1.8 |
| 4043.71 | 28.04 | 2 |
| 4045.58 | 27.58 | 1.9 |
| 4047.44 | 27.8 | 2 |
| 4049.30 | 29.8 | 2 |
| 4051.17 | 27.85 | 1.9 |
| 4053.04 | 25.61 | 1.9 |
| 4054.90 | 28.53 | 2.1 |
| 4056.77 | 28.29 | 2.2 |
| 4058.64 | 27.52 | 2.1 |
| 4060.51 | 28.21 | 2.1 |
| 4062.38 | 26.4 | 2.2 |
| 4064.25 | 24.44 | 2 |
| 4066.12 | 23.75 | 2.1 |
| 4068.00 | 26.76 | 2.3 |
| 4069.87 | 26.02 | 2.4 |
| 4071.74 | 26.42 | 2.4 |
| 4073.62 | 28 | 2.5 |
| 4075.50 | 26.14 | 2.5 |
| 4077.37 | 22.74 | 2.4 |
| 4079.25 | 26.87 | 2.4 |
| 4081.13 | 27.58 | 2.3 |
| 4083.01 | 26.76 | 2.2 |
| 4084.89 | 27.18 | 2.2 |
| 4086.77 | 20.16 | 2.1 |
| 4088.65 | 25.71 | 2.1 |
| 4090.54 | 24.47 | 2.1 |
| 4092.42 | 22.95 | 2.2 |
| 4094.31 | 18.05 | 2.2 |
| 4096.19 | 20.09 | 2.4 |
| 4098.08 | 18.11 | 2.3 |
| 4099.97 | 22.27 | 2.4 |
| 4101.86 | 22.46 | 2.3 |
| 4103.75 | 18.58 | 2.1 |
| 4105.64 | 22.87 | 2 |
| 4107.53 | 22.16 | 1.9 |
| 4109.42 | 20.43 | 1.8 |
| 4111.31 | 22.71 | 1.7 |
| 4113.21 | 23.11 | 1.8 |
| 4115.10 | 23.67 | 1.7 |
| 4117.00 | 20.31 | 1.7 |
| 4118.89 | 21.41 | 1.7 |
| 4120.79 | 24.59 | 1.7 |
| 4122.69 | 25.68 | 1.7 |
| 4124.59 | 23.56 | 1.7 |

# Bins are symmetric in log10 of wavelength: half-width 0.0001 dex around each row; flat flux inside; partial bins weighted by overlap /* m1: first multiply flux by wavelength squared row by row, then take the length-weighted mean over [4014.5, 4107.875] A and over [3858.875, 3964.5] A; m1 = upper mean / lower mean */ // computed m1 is 1.35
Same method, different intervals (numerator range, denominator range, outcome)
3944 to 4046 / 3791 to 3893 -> 1.40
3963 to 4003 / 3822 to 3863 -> 1.33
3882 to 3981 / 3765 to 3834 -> 1.14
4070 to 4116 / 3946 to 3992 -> 1.23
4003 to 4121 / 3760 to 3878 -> 1.52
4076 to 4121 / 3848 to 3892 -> 1.28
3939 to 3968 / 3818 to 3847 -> 1.29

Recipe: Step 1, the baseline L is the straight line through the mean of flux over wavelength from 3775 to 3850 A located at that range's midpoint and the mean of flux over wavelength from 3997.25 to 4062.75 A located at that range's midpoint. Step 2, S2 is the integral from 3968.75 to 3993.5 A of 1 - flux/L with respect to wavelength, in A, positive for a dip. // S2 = 3.6 A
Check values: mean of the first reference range 18.4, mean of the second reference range 27.6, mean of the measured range 21.8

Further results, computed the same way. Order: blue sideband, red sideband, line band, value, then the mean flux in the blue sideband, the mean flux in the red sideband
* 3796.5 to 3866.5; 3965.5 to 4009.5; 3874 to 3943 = 2.39 A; 18.6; 23.1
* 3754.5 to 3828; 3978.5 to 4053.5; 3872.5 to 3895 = 3.99 A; 18.7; 27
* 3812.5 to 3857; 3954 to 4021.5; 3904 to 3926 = -2.74 A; 17.9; 23.5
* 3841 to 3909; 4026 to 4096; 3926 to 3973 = 8.03 A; 20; 26.1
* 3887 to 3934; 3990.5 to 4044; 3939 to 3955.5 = 1.10 A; 20.9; 27.5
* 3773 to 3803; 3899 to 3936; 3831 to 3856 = 3.43 A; 18.8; 21.3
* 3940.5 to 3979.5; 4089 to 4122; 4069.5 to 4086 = -4.02 A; 18.8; 21.8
